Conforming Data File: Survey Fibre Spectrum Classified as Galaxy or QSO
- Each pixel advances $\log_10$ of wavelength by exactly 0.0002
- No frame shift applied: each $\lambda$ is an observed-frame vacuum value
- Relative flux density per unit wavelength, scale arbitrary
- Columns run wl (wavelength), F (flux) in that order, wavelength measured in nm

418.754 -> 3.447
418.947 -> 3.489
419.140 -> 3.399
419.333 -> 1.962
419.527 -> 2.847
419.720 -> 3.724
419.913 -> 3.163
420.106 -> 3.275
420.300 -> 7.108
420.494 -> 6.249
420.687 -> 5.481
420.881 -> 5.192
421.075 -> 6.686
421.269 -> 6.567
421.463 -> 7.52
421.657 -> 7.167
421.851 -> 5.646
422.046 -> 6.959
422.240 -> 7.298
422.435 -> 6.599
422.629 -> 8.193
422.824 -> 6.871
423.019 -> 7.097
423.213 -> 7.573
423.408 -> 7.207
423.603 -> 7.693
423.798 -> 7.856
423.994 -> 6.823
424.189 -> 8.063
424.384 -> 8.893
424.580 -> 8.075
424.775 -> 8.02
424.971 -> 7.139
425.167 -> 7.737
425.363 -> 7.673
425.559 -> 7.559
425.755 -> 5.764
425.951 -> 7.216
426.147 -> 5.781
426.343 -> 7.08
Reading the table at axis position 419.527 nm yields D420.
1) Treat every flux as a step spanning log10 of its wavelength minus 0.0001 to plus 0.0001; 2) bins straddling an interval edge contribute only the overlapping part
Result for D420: 2.847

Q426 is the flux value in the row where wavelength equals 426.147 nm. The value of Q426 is 5.781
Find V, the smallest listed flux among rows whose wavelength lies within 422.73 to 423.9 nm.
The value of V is 6.871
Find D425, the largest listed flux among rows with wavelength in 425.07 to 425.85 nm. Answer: 7.737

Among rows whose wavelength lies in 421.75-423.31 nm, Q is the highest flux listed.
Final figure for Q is 8.193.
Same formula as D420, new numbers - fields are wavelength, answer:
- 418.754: 3.447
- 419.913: 3.163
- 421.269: 6.567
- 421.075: 6.686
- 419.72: 3.724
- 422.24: 7.298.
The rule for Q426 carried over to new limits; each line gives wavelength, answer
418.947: 3.489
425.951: 7.216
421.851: 5.646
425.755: 5.764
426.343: 7.08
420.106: 3.275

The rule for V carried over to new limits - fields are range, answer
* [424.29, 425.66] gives 7.139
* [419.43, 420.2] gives 2.847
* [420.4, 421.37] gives 5.192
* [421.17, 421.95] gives 5.646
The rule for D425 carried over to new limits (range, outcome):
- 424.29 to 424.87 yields 8.893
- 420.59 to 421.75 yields 7.52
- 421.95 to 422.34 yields 7.298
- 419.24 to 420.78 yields 7.108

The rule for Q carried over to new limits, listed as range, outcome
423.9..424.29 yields 8.063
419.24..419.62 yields 2.847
